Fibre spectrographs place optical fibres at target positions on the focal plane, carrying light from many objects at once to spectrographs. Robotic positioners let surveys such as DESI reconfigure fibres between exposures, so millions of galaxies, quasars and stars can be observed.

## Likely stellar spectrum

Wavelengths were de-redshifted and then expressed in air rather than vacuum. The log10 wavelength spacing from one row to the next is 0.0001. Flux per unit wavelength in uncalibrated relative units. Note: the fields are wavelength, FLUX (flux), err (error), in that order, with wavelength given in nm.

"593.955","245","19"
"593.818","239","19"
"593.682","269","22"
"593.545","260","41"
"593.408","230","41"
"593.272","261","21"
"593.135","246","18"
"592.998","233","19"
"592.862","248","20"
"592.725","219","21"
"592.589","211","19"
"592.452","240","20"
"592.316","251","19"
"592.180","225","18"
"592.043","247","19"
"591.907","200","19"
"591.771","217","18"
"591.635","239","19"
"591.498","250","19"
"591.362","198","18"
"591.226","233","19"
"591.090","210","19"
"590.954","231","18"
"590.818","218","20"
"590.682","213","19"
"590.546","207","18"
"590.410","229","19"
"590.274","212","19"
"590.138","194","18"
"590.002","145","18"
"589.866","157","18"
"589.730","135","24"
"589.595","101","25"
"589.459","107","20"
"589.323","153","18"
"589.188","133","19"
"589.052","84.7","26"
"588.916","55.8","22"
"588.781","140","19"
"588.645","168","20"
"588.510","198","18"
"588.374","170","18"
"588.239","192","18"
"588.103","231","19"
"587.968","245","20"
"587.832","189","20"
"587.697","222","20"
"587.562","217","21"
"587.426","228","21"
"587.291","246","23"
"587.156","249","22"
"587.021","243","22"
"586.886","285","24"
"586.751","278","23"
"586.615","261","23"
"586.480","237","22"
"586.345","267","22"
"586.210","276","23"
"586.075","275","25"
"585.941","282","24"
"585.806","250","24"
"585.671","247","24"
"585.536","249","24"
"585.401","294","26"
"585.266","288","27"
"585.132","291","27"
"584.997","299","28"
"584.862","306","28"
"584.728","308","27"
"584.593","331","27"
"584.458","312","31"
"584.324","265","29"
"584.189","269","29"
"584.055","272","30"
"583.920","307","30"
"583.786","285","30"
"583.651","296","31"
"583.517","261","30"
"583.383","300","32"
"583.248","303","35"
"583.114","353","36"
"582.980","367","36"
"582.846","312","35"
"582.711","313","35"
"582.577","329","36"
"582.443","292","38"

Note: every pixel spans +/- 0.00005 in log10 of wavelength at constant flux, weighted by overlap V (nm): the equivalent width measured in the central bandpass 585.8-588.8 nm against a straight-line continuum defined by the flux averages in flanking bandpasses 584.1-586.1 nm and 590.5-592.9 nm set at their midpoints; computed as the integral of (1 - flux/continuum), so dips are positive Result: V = 0.36 nm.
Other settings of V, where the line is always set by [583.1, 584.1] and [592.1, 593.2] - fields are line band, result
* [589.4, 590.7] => 0.43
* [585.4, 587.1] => 0.08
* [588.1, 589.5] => 0.62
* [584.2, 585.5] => -0.05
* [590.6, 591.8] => 0.10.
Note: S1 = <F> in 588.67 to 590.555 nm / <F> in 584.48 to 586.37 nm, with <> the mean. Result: 0.51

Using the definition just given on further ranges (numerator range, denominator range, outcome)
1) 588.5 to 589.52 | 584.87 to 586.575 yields 0.46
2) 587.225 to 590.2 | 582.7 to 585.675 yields 0.57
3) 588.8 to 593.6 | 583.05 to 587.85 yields 0.73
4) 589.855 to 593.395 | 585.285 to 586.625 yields 0.84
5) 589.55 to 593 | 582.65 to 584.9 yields 0.69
